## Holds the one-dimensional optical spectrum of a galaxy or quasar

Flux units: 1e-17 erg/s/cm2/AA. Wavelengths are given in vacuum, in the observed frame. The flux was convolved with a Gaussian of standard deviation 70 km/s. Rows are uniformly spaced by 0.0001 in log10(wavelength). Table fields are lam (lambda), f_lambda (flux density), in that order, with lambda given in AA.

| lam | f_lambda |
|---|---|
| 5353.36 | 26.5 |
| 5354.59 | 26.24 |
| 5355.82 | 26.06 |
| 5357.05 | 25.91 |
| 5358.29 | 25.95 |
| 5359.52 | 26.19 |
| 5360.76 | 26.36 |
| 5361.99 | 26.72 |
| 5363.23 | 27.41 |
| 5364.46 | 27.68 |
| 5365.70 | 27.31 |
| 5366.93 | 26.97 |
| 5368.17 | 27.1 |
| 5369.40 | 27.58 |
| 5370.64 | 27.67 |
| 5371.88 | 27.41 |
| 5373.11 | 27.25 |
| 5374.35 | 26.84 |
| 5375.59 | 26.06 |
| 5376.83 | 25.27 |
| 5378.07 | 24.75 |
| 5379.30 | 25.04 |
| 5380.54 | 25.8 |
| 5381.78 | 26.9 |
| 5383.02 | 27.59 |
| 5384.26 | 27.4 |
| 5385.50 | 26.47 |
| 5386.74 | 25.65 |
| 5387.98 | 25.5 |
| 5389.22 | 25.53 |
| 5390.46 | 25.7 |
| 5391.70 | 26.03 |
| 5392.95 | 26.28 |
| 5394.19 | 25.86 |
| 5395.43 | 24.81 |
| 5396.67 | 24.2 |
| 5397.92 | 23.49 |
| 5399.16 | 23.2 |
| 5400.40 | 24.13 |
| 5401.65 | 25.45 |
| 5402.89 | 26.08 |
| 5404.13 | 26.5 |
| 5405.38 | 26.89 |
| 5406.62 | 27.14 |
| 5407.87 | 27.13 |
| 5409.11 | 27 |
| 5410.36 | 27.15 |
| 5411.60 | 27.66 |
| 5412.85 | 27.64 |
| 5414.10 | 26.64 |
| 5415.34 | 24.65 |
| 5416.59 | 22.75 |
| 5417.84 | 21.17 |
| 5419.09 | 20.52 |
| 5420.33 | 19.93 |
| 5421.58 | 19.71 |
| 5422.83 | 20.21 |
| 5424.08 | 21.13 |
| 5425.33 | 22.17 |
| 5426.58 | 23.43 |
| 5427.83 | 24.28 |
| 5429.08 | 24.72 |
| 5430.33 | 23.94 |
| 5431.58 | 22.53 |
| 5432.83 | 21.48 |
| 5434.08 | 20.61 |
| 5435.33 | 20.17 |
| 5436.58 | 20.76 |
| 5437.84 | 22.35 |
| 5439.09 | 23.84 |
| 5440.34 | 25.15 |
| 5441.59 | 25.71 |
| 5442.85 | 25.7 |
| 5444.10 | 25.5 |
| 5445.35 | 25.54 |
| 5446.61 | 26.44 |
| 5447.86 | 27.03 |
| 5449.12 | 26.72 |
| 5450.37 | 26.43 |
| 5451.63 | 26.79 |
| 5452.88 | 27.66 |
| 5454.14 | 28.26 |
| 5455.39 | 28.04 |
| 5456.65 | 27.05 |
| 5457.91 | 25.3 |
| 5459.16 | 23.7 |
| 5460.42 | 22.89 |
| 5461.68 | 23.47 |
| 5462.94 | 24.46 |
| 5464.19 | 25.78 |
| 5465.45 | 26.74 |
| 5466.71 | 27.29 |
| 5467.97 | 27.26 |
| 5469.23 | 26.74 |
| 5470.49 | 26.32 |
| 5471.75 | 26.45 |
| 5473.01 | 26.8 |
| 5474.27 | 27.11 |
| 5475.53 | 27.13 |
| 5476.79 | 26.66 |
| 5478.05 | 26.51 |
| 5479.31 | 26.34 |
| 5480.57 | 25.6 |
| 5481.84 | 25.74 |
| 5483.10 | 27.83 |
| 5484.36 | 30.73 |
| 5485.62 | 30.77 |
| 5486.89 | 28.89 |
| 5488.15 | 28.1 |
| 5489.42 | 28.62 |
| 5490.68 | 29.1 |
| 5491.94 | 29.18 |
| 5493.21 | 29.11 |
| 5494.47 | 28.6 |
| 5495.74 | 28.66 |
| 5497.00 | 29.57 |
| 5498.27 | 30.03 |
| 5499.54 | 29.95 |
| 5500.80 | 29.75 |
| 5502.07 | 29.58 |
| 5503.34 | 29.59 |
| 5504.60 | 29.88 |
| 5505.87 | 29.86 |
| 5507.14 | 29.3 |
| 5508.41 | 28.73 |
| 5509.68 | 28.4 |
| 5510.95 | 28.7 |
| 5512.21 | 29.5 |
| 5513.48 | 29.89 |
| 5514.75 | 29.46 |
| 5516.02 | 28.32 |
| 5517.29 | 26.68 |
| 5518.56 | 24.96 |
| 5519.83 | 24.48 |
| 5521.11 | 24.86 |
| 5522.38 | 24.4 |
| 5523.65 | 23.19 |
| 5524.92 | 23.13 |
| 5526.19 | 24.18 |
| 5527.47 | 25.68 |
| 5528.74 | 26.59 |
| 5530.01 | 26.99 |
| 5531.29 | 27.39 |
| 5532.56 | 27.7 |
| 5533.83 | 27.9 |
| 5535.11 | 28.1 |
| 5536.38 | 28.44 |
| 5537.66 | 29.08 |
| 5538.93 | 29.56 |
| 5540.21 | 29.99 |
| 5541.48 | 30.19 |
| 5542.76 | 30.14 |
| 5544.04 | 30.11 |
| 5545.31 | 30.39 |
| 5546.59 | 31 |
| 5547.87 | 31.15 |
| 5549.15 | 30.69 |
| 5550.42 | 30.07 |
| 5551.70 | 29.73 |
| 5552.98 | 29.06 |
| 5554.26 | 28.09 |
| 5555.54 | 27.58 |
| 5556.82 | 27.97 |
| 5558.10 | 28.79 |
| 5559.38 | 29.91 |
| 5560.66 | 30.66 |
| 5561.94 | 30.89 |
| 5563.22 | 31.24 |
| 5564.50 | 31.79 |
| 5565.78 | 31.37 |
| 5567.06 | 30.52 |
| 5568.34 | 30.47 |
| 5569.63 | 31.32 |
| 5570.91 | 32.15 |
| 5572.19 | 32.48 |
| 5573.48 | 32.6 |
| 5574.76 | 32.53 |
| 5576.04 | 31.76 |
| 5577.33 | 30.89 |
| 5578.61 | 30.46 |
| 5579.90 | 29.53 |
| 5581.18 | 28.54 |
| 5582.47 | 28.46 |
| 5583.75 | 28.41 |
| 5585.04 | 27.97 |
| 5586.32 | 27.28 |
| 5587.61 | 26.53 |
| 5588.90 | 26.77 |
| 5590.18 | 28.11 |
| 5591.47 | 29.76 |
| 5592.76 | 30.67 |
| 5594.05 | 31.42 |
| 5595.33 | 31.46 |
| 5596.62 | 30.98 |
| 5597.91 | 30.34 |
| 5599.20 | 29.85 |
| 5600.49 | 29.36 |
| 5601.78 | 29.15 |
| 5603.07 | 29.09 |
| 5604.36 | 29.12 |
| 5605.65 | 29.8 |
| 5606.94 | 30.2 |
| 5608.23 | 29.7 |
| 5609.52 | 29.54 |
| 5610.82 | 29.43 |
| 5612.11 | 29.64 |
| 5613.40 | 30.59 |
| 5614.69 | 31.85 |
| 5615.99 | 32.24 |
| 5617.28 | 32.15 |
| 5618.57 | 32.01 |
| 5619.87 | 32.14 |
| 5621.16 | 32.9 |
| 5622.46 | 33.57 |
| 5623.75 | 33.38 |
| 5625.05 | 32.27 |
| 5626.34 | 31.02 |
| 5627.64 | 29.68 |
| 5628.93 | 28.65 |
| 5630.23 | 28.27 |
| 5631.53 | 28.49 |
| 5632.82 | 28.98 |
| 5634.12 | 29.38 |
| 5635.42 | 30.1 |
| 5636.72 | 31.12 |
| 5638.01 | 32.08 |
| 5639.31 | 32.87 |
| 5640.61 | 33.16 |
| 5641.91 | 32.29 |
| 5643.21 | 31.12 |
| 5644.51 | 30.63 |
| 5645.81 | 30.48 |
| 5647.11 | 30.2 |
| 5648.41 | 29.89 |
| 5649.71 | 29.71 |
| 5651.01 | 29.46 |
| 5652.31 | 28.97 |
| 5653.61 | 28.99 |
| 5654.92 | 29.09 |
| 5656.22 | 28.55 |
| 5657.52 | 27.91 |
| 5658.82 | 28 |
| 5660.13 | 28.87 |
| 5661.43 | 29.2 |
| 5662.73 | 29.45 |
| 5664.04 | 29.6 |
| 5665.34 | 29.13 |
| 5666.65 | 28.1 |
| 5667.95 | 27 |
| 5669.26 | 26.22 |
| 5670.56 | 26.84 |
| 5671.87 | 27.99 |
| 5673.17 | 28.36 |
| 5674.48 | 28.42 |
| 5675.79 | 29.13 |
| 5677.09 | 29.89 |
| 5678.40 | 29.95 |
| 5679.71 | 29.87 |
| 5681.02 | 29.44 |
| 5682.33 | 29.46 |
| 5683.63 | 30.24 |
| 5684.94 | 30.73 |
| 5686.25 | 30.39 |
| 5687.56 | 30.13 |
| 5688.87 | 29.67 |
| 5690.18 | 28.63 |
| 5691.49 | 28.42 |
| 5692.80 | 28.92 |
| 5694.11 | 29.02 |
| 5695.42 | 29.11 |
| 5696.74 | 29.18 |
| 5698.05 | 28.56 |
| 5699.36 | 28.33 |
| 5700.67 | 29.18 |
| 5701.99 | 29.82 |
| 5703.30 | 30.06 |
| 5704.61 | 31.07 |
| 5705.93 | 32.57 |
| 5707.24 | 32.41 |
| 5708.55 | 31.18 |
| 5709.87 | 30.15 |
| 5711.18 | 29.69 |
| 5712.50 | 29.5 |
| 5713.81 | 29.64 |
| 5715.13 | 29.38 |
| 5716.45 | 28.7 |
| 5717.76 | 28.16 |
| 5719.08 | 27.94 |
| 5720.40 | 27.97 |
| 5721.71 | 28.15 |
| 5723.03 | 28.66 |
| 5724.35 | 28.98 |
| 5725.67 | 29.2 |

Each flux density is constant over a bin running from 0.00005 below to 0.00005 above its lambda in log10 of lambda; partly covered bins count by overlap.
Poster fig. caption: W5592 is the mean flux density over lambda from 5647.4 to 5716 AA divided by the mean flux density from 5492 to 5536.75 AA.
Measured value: 1.1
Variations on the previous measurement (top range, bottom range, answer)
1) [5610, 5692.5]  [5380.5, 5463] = 1.21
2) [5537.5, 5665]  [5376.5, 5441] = 1.23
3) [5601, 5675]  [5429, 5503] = 1.13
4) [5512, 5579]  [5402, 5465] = 1.18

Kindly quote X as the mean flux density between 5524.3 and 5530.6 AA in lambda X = 25.3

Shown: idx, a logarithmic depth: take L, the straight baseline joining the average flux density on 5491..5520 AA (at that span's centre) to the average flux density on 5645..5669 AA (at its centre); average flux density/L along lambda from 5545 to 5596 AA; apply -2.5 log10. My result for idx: -0.040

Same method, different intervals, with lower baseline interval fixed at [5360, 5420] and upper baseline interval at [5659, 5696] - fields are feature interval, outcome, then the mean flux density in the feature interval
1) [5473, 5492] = -0.04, 27.8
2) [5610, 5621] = -0.11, 31.3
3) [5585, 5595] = -0.02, 28.7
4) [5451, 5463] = 0.03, 25.8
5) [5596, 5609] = -0.06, 29.8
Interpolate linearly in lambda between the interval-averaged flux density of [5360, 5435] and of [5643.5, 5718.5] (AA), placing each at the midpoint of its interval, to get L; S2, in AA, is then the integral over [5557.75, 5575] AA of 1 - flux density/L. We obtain -2.2 AA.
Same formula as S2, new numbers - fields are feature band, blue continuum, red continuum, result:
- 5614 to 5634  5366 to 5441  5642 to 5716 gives -1.9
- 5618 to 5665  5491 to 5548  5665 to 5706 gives -2.3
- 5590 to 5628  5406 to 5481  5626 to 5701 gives -3.3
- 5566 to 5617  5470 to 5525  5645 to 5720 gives -2.6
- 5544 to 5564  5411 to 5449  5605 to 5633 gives -1.1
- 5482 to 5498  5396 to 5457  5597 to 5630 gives -1.4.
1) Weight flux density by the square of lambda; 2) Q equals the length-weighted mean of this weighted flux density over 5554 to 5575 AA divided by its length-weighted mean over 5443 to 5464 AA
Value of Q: 1.2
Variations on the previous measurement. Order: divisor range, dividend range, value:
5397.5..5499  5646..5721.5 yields 1.24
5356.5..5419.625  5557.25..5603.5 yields 1.24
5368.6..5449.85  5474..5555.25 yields 1.18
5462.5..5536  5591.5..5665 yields 1.15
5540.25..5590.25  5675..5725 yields 1.03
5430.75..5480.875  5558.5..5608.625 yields 1.24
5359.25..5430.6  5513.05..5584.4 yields 1.21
